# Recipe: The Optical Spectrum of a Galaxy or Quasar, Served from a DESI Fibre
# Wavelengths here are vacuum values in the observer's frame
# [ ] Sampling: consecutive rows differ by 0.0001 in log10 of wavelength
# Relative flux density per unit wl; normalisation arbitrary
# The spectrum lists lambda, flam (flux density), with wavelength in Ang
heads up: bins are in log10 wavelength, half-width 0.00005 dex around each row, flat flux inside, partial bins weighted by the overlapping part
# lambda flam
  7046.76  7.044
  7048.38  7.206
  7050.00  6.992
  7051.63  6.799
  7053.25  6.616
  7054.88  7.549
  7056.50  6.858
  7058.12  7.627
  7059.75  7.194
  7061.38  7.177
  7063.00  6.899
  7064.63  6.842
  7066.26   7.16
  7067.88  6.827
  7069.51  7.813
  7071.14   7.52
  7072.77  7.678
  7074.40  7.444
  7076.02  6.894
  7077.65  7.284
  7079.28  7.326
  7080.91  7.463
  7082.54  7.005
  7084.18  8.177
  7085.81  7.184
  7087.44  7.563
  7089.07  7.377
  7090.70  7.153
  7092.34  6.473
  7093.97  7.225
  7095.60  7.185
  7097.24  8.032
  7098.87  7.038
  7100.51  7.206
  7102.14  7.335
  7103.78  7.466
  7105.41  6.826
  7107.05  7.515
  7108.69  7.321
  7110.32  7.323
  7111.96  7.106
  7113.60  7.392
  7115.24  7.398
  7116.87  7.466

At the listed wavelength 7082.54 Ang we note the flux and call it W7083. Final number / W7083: 7.005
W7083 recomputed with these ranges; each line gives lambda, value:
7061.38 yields 7.177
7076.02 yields 6.894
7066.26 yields 7.16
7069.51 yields 7.813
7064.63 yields 6.842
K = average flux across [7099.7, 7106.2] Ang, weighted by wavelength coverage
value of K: 7.22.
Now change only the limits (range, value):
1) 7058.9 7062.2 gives 7.18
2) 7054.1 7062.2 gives 7.29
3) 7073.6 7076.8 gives 7.19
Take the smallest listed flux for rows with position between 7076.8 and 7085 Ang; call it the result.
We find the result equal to 7.005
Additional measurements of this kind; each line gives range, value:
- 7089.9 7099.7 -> 6.473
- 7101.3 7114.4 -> 6.826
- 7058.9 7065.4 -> 6.842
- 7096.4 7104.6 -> 7.038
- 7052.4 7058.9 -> 6.616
